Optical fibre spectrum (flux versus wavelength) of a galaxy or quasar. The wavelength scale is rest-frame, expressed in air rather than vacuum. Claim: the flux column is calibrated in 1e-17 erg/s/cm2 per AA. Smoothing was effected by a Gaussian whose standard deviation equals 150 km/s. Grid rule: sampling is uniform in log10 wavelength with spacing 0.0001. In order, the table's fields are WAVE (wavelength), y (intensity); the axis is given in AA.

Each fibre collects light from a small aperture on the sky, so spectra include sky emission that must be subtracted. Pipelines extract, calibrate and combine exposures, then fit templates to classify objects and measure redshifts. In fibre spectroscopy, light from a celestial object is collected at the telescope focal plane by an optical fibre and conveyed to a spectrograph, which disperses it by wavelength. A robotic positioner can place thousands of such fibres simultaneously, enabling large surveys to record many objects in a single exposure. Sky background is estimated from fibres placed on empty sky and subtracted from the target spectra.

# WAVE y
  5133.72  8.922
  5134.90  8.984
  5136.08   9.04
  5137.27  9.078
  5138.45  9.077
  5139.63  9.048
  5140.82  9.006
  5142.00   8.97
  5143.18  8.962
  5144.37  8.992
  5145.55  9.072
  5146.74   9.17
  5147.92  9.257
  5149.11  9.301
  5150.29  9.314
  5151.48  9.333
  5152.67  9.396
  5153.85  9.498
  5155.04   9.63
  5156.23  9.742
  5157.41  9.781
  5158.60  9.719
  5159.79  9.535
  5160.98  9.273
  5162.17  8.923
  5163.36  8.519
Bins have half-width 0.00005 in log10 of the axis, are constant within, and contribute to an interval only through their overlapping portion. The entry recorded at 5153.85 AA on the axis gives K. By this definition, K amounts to 9.498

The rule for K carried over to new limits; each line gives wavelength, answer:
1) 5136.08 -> 9.04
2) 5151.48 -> 9.333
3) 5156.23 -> 9.742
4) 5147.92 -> 9.257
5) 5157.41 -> 9.781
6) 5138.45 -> 9.077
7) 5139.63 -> 9.048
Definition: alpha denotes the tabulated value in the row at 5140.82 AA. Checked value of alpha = 9.006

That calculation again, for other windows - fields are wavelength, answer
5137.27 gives 9.078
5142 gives 8.97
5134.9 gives 8.984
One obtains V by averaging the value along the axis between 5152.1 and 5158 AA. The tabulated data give 9.62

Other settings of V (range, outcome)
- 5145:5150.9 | 9.22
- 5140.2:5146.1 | 9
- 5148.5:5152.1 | 9.3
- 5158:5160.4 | 9.6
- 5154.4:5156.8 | 9.66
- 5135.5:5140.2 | 9.06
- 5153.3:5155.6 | 9.55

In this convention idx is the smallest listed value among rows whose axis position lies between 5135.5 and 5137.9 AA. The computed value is 9.04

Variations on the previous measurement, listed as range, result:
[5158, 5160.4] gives 9.535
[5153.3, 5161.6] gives 9.273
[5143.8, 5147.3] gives 8.992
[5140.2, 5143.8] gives 8.962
